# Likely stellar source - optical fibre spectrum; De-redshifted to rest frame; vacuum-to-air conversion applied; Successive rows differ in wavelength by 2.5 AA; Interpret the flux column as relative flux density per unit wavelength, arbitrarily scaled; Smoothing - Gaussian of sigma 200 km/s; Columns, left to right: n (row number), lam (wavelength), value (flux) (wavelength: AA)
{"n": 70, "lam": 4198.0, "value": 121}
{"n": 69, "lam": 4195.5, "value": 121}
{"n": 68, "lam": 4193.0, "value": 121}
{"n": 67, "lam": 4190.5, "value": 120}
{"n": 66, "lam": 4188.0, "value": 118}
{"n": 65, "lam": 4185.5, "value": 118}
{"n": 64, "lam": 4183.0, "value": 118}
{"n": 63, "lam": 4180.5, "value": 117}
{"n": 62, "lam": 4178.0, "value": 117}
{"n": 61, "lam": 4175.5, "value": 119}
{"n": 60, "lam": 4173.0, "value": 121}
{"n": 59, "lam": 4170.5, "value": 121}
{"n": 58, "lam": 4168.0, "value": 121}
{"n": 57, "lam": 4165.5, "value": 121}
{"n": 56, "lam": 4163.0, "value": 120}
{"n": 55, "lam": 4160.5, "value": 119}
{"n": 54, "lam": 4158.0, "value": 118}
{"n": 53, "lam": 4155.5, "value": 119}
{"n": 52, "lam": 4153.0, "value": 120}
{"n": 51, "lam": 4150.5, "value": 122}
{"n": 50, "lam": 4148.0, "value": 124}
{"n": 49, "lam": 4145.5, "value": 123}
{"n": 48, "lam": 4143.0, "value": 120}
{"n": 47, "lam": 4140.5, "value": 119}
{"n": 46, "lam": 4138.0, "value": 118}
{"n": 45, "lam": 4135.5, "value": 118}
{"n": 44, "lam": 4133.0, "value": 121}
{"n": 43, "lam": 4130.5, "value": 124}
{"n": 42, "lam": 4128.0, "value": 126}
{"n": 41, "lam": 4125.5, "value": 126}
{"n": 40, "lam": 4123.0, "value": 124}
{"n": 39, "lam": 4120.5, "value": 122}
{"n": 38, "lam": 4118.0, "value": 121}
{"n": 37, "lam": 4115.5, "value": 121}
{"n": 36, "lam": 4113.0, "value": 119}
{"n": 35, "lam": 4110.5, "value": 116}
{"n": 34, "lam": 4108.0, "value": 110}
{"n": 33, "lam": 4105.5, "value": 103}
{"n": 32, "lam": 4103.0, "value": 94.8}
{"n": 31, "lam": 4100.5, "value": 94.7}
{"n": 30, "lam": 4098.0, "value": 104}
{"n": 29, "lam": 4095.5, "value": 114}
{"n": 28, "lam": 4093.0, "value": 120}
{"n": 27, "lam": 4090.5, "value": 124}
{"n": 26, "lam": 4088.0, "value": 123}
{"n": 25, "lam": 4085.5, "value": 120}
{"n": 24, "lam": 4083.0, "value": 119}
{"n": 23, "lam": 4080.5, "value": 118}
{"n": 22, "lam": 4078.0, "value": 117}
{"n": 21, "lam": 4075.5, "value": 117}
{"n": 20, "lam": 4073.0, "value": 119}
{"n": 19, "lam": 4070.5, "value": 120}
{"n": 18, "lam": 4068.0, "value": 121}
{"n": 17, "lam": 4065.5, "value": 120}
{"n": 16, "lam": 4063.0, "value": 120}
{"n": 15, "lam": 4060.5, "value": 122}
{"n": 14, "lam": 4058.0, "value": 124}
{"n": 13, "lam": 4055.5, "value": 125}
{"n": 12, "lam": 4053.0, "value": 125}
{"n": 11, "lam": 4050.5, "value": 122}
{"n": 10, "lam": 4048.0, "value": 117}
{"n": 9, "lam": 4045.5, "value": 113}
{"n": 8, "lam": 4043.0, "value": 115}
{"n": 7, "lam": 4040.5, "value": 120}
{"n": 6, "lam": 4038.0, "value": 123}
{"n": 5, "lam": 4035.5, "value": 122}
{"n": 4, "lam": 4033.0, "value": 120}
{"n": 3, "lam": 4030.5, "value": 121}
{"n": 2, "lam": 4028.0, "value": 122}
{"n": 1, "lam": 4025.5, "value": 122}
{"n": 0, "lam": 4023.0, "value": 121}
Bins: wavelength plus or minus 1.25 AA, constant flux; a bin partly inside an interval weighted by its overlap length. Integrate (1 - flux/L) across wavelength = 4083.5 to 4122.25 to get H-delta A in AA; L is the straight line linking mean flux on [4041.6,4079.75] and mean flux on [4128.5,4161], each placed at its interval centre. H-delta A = 2.0 AA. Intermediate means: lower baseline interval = 120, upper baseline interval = 121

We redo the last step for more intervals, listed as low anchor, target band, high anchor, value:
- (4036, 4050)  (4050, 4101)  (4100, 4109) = -4.61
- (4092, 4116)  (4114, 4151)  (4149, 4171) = -2.32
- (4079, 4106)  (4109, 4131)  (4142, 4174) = -1.13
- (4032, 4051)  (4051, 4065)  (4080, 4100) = -0.57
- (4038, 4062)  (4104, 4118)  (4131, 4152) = 0.76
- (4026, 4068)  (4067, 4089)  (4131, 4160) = 0.24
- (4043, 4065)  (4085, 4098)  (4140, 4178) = 0.20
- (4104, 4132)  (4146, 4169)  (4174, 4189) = -0.43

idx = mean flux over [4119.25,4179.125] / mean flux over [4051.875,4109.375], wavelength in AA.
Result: 1.04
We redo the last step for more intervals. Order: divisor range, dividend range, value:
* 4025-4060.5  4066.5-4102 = 0.96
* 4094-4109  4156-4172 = 1.16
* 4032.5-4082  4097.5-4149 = 0.97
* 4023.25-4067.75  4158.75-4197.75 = 0.99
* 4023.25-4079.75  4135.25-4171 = 1.00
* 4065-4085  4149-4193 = 1.00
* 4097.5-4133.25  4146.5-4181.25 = 1.04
